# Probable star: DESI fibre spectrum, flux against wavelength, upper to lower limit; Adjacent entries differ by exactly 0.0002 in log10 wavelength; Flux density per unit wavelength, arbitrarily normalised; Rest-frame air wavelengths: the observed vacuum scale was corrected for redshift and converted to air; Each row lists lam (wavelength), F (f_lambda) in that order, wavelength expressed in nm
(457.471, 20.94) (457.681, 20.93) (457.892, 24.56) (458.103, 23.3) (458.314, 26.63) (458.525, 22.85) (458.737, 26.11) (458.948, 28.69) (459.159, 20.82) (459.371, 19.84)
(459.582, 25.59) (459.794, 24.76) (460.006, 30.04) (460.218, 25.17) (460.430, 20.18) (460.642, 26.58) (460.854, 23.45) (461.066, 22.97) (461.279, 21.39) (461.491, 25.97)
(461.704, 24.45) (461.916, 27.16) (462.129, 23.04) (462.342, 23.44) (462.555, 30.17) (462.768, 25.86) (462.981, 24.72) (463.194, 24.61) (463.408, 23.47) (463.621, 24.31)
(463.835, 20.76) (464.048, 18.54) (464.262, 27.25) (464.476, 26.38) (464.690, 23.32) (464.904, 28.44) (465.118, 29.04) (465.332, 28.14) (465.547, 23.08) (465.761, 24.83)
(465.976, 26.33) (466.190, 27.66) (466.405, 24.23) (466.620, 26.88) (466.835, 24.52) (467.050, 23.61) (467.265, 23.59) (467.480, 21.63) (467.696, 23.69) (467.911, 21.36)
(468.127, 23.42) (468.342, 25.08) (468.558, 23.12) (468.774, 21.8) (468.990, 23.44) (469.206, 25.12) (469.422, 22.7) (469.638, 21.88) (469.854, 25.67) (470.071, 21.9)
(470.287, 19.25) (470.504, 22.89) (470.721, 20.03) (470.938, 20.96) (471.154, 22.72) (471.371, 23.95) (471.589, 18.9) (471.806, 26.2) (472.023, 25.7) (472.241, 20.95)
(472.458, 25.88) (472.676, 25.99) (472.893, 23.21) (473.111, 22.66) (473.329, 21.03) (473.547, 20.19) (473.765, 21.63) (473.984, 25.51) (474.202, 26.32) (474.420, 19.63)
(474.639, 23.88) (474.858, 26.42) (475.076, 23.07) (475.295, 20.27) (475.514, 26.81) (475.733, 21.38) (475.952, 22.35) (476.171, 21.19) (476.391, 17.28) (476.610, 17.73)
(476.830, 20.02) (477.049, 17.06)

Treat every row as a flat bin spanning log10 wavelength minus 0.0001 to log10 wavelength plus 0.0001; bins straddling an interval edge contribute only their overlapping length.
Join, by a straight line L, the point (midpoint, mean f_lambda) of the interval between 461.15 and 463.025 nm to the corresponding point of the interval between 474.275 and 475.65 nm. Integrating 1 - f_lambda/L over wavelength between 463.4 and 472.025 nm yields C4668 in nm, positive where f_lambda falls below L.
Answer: 0.21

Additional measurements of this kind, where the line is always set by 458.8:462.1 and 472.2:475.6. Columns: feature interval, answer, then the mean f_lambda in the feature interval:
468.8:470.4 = 0.06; 22.8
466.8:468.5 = 0.04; 23.3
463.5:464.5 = 0.04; 23.2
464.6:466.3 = -0.16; 26.4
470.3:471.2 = 0.09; 21.3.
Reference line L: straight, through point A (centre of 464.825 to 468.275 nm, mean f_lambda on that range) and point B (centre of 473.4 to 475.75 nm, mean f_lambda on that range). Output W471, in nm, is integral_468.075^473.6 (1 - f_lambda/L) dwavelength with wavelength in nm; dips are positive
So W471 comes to 0.27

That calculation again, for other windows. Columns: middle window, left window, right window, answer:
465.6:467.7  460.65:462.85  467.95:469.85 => -0.07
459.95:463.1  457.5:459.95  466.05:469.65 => -0.12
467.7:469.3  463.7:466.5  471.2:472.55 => 0.07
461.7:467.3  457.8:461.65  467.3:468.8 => -0.37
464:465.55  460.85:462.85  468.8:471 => -0.13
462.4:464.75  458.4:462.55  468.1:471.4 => -0.06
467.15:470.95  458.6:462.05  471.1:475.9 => 0.16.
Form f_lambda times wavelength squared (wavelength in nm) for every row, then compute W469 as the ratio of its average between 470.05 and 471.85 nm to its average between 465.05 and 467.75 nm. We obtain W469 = 0.88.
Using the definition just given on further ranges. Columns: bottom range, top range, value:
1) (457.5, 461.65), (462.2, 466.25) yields 1.07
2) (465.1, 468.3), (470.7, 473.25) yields 0.96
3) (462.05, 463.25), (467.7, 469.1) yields 0.93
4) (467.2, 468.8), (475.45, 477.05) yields 0.92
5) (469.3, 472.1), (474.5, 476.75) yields 1.00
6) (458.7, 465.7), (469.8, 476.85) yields 0.95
